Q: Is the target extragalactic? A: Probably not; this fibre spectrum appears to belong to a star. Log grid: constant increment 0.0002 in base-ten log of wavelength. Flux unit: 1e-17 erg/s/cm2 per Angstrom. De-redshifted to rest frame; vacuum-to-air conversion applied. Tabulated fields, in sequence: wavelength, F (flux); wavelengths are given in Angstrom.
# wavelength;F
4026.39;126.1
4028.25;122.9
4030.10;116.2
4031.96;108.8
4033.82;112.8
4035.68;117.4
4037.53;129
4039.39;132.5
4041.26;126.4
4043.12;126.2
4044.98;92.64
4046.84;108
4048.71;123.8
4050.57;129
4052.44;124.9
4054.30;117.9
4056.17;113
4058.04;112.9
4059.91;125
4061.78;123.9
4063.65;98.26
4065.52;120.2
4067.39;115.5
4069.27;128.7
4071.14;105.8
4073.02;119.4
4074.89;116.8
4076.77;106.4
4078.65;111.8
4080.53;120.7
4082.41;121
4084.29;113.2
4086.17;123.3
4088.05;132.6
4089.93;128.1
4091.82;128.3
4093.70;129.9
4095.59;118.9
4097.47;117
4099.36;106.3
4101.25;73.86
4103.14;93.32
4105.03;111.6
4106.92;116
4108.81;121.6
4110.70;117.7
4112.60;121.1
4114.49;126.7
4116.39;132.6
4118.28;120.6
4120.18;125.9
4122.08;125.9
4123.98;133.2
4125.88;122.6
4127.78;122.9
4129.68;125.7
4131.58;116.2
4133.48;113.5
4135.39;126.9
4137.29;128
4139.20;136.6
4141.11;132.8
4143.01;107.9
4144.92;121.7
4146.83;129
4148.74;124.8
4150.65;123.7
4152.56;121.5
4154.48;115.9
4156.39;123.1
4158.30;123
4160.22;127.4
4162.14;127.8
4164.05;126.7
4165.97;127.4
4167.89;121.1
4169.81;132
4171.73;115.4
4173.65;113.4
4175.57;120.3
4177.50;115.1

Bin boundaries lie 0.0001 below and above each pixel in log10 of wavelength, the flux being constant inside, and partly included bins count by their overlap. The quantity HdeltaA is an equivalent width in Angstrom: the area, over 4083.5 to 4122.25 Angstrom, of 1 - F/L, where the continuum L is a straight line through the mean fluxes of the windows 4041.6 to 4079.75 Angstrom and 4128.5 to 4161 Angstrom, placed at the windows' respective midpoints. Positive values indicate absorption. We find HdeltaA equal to 0.52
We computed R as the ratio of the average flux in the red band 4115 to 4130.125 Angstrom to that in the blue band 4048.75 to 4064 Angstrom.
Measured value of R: 1.1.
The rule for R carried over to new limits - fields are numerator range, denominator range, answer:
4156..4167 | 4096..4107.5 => 1.22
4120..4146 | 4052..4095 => 1.04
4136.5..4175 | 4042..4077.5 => 1.06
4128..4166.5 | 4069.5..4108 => 1.08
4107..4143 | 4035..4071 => 1.05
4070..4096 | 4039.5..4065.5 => 1.02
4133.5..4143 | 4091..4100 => 1.05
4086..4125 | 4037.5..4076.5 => 1.01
